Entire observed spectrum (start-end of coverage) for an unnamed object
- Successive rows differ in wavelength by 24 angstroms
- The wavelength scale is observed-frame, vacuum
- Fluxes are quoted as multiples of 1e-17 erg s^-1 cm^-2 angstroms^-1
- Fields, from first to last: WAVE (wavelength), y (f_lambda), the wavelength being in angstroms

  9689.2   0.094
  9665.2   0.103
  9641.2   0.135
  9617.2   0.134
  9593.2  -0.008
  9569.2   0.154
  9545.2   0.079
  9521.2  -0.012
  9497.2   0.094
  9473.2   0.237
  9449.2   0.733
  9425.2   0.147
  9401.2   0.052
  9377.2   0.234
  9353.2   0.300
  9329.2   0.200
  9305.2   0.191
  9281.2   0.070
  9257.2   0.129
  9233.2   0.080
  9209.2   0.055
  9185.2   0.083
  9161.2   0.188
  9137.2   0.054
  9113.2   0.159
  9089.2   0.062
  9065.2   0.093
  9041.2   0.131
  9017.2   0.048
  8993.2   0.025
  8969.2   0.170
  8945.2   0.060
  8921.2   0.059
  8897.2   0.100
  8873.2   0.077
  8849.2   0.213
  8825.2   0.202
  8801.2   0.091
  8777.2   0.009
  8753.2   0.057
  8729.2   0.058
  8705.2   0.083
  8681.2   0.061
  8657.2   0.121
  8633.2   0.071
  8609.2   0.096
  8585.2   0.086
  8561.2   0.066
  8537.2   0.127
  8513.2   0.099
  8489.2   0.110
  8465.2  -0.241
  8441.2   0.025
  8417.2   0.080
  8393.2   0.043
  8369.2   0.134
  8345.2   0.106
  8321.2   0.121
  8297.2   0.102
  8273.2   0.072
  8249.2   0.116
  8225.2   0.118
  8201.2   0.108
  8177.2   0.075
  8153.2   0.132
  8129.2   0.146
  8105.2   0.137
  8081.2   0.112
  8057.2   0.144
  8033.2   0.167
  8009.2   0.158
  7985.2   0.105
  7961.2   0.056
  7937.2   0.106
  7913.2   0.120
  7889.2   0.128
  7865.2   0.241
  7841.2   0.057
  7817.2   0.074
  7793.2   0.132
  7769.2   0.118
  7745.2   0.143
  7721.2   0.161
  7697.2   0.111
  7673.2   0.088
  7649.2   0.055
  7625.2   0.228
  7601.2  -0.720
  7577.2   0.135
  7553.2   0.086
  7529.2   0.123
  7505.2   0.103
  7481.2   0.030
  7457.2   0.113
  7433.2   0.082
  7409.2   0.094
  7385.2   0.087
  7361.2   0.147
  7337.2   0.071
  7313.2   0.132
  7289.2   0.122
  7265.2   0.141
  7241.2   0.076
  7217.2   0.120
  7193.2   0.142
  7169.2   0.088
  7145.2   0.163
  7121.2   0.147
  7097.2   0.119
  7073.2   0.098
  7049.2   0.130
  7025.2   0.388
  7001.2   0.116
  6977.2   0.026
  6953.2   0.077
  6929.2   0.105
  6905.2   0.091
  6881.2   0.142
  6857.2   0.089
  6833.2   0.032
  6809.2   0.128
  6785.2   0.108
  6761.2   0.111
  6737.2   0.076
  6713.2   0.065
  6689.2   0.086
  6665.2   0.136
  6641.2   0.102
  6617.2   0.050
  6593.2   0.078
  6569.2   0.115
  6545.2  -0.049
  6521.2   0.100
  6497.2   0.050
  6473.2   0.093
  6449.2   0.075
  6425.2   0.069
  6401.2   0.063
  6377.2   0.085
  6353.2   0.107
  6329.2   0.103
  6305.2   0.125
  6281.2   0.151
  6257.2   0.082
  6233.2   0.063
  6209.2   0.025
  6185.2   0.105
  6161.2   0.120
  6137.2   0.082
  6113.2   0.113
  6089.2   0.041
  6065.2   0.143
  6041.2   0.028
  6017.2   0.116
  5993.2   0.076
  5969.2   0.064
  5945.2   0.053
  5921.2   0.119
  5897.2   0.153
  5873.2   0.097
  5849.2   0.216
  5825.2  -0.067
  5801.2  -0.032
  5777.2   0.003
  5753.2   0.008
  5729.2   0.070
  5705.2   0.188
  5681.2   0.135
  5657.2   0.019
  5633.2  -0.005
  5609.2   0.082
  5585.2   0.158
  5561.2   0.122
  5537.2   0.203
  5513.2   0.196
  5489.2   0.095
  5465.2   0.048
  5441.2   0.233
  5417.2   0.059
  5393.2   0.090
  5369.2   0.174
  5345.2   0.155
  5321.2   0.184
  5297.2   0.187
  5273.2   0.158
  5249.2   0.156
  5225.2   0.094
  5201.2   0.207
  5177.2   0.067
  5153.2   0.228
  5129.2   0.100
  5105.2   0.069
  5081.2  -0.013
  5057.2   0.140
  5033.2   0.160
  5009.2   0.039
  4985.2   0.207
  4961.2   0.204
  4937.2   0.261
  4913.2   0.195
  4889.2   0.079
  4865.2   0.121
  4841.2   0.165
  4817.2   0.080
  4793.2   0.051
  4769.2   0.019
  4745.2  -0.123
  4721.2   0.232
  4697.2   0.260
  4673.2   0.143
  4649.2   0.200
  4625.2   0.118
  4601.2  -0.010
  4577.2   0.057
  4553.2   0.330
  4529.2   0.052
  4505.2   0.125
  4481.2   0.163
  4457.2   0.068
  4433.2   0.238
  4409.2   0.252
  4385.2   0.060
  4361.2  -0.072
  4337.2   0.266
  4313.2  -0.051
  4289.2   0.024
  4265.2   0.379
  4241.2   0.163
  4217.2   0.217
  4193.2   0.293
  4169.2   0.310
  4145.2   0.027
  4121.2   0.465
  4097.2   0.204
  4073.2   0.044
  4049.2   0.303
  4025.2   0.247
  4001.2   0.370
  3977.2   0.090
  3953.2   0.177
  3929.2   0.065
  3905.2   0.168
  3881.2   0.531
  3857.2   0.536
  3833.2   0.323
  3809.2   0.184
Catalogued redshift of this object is 0.89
